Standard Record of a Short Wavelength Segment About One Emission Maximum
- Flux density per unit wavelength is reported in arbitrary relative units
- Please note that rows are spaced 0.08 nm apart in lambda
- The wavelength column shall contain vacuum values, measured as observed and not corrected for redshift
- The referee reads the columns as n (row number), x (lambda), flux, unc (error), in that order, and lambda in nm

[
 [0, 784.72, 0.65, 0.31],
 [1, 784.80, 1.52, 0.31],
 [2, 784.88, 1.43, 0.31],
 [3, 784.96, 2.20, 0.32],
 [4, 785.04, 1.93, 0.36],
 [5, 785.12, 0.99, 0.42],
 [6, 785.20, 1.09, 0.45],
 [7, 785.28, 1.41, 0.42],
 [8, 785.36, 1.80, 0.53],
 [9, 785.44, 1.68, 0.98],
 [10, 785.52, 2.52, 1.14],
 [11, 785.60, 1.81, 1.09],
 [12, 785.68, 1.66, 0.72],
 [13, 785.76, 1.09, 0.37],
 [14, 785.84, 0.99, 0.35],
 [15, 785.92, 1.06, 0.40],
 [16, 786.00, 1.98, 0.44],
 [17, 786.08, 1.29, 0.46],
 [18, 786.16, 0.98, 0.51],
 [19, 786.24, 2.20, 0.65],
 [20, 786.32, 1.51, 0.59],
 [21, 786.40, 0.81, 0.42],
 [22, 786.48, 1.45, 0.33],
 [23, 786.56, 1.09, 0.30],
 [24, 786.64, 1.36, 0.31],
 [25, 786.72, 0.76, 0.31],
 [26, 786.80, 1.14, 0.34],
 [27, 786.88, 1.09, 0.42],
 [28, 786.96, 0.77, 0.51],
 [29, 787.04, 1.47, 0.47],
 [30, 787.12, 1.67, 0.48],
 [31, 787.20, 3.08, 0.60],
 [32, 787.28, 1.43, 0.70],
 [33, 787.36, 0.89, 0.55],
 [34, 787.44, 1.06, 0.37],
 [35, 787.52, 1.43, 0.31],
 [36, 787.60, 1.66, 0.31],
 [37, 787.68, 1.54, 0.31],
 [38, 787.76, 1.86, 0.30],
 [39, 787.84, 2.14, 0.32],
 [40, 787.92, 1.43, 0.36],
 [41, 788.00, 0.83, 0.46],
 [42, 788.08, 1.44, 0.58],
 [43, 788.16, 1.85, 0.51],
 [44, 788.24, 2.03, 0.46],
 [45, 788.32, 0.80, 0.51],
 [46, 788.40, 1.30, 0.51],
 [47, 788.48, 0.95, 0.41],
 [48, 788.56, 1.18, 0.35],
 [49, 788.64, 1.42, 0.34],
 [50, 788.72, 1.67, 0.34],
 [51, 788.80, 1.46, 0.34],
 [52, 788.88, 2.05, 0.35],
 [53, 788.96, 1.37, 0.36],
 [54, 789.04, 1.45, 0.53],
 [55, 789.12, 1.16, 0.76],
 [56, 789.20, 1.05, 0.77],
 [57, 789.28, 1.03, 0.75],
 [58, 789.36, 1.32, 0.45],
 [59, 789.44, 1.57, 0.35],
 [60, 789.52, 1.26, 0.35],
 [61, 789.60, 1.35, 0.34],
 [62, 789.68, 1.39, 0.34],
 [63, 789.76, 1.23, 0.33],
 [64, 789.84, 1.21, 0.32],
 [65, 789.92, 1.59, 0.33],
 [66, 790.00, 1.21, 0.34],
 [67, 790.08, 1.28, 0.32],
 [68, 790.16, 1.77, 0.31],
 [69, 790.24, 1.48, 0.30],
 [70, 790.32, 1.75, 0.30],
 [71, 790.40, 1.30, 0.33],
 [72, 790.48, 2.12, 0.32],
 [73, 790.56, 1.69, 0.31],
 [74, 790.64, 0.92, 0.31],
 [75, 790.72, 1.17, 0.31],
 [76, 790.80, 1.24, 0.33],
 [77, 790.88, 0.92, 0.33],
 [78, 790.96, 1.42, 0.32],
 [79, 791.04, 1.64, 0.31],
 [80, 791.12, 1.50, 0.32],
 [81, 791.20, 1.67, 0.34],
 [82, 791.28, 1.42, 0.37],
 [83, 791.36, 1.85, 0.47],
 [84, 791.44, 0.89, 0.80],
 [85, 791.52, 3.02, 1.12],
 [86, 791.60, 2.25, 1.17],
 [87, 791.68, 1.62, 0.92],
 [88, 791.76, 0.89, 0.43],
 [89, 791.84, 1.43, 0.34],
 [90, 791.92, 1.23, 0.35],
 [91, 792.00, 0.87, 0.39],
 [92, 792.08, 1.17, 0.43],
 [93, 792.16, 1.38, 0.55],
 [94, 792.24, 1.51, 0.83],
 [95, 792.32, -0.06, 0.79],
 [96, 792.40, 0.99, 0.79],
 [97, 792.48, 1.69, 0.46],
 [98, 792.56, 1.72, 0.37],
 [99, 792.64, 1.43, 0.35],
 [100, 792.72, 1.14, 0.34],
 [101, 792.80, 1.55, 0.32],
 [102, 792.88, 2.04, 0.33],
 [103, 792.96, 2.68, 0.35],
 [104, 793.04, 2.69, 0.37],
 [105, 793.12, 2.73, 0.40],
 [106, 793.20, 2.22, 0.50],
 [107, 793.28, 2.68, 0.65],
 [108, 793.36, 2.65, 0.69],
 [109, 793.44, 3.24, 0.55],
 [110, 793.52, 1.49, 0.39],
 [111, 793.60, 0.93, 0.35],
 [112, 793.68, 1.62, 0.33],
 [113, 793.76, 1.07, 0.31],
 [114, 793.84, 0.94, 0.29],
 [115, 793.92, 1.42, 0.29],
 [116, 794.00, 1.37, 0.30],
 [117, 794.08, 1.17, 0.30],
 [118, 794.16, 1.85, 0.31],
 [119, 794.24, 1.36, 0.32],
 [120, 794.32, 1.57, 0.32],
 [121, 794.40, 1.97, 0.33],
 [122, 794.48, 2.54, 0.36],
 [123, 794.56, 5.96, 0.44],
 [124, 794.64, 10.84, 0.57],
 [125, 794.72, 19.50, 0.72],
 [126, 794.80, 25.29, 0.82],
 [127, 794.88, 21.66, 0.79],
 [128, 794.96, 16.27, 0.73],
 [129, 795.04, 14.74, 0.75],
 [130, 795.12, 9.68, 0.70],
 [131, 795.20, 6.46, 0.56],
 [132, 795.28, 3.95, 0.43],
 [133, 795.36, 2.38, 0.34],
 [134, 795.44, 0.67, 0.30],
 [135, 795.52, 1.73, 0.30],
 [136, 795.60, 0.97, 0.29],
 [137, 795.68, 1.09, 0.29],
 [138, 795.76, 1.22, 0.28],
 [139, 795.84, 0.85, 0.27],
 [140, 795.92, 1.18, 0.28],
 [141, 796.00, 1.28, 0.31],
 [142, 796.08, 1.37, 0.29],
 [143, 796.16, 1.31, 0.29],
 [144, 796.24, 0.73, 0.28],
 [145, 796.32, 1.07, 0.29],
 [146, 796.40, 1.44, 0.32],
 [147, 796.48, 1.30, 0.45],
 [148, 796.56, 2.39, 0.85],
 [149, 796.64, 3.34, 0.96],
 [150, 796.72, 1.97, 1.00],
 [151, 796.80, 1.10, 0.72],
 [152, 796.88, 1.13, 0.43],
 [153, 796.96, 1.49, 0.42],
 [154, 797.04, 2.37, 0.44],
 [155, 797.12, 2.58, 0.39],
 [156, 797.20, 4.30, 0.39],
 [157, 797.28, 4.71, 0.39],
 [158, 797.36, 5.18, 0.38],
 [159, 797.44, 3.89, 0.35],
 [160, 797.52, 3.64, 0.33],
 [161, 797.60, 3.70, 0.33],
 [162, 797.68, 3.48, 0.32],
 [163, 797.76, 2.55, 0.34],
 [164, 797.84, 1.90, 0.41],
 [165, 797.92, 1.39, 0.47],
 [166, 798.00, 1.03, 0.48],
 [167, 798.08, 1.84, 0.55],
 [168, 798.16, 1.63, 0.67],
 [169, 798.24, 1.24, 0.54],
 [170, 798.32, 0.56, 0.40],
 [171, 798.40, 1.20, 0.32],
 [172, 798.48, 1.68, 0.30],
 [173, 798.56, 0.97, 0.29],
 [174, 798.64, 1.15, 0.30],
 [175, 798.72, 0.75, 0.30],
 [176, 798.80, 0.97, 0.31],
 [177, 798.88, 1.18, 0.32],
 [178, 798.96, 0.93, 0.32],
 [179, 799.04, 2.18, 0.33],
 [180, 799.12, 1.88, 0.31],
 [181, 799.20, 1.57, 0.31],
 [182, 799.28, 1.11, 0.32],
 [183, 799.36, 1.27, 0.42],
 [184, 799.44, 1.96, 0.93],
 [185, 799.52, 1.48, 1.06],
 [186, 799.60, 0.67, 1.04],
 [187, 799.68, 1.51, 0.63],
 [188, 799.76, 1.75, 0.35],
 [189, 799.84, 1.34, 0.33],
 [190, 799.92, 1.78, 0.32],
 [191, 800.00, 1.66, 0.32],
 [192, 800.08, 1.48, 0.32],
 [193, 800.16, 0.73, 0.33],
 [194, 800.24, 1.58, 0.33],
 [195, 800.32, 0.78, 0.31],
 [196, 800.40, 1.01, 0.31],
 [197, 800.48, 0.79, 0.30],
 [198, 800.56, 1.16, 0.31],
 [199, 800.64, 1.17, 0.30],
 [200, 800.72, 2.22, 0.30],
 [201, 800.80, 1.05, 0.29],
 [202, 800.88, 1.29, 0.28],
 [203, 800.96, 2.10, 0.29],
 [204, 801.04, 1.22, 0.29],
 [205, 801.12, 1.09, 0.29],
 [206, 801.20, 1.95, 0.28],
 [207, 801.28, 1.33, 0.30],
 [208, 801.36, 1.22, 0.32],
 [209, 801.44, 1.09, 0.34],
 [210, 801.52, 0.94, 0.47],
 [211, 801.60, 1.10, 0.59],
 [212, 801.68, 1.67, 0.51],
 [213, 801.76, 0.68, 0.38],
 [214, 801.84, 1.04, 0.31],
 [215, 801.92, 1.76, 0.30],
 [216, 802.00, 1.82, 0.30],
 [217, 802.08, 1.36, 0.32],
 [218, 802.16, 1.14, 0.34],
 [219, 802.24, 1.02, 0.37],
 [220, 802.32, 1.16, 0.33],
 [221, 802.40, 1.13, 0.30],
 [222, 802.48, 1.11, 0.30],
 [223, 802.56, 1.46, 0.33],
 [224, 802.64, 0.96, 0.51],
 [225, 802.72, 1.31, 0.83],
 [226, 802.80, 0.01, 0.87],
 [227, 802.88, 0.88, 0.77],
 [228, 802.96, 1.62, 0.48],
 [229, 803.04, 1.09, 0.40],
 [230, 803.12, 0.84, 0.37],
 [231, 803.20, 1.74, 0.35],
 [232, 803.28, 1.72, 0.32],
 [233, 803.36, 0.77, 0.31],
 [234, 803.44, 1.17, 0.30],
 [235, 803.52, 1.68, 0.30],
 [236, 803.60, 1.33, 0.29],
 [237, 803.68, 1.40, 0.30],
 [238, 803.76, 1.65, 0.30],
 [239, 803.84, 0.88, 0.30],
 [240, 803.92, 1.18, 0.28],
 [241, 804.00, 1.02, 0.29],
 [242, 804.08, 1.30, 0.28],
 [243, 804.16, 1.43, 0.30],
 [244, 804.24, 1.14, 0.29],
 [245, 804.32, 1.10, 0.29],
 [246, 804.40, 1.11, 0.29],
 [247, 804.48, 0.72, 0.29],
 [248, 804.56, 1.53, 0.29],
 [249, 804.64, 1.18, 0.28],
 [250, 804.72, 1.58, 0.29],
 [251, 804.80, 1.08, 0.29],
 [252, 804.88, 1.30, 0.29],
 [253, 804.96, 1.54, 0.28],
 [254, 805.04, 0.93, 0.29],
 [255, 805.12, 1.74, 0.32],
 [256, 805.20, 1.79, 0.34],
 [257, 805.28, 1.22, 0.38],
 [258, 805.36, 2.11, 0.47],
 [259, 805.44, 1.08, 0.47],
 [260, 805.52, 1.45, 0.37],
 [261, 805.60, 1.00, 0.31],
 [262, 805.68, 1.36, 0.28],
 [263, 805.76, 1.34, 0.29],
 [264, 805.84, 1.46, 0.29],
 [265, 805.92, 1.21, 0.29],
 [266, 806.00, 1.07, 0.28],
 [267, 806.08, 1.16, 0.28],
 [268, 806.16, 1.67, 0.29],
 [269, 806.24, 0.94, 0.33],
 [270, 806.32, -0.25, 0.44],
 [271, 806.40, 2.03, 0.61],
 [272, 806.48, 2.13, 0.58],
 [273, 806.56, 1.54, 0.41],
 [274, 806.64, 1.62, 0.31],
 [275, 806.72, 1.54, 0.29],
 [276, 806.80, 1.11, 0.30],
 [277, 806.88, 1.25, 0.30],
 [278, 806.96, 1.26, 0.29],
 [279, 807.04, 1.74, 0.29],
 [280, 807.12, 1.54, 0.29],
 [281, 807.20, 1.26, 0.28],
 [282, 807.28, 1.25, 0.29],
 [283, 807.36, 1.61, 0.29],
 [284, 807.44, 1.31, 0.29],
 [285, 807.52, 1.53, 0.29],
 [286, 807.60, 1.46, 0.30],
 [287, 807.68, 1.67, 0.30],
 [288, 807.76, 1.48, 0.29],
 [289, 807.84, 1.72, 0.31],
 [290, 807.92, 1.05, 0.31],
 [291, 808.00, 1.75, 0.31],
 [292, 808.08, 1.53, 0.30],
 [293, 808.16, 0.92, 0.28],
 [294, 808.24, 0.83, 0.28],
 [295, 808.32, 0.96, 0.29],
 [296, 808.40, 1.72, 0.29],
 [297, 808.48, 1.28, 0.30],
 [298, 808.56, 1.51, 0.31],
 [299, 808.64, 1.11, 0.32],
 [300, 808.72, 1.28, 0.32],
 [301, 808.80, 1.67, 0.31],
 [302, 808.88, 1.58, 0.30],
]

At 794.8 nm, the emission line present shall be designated H-alpha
